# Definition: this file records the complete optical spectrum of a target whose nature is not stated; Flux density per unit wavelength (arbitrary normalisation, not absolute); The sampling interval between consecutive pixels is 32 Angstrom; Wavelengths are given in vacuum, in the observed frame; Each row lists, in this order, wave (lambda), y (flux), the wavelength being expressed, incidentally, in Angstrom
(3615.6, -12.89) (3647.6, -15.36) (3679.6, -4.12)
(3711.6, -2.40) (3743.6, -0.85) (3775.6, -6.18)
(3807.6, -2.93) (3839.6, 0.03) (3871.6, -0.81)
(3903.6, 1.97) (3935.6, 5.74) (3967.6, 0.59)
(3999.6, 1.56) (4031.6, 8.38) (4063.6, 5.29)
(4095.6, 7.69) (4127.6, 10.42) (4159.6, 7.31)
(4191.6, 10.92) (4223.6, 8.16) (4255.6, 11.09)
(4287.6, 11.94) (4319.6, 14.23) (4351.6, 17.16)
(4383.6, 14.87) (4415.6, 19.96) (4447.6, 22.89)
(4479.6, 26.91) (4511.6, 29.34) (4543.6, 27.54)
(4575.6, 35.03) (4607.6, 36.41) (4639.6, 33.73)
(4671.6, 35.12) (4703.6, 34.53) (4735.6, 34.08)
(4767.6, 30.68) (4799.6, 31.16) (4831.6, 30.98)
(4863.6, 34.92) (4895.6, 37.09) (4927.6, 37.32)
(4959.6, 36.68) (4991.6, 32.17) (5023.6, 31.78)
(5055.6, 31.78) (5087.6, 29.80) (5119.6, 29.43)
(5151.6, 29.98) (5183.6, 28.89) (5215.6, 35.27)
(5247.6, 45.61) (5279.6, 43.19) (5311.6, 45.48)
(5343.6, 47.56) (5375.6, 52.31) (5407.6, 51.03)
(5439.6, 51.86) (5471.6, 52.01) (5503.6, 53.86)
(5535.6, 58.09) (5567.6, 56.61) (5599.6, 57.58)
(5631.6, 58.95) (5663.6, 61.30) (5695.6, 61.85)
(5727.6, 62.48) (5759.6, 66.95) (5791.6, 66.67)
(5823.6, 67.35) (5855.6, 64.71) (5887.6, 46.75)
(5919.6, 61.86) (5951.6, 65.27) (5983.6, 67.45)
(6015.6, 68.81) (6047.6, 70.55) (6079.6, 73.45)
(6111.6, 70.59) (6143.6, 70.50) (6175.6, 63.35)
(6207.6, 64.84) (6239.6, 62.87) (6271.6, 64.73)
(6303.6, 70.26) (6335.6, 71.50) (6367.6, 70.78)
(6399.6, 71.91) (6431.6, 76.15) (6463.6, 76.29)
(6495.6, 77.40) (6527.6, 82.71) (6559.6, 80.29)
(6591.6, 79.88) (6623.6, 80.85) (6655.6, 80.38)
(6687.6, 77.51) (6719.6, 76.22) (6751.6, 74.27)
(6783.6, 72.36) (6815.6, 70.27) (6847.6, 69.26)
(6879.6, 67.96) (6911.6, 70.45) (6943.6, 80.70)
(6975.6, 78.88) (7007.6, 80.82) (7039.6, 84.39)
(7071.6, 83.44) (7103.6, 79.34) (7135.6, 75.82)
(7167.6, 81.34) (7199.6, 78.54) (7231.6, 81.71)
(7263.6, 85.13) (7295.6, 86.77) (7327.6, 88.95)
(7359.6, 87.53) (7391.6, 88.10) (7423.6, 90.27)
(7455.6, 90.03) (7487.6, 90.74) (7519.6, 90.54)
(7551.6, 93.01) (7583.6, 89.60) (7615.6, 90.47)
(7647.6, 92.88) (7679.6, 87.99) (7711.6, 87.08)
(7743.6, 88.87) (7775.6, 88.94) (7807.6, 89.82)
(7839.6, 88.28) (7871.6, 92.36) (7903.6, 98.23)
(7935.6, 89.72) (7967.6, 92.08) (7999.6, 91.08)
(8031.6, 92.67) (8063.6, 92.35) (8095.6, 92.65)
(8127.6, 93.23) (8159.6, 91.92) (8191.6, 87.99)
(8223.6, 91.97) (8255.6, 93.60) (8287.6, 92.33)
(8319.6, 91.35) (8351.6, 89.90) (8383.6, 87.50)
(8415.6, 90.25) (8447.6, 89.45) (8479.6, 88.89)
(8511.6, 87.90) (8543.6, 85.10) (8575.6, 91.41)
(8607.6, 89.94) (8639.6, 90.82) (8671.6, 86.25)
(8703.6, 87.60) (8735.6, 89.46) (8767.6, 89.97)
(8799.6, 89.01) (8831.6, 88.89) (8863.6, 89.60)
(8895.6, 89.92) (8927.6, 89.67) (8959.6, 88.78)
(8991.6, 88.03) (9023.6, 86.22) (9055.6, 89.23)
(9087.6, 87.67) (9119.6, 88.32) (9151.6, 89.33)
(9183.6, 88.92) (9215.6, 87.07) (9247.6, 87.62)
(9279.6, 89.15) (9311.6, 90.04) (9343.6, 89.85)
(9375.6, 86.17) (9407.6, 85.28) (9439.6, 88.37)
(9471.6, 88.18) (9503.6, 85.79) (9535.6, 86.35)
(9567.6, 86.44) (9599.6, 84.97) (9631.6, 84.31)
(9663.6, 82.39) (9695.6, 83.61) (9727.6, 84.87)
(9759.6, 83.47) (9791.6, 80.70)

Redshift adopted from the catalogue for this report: 0.00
